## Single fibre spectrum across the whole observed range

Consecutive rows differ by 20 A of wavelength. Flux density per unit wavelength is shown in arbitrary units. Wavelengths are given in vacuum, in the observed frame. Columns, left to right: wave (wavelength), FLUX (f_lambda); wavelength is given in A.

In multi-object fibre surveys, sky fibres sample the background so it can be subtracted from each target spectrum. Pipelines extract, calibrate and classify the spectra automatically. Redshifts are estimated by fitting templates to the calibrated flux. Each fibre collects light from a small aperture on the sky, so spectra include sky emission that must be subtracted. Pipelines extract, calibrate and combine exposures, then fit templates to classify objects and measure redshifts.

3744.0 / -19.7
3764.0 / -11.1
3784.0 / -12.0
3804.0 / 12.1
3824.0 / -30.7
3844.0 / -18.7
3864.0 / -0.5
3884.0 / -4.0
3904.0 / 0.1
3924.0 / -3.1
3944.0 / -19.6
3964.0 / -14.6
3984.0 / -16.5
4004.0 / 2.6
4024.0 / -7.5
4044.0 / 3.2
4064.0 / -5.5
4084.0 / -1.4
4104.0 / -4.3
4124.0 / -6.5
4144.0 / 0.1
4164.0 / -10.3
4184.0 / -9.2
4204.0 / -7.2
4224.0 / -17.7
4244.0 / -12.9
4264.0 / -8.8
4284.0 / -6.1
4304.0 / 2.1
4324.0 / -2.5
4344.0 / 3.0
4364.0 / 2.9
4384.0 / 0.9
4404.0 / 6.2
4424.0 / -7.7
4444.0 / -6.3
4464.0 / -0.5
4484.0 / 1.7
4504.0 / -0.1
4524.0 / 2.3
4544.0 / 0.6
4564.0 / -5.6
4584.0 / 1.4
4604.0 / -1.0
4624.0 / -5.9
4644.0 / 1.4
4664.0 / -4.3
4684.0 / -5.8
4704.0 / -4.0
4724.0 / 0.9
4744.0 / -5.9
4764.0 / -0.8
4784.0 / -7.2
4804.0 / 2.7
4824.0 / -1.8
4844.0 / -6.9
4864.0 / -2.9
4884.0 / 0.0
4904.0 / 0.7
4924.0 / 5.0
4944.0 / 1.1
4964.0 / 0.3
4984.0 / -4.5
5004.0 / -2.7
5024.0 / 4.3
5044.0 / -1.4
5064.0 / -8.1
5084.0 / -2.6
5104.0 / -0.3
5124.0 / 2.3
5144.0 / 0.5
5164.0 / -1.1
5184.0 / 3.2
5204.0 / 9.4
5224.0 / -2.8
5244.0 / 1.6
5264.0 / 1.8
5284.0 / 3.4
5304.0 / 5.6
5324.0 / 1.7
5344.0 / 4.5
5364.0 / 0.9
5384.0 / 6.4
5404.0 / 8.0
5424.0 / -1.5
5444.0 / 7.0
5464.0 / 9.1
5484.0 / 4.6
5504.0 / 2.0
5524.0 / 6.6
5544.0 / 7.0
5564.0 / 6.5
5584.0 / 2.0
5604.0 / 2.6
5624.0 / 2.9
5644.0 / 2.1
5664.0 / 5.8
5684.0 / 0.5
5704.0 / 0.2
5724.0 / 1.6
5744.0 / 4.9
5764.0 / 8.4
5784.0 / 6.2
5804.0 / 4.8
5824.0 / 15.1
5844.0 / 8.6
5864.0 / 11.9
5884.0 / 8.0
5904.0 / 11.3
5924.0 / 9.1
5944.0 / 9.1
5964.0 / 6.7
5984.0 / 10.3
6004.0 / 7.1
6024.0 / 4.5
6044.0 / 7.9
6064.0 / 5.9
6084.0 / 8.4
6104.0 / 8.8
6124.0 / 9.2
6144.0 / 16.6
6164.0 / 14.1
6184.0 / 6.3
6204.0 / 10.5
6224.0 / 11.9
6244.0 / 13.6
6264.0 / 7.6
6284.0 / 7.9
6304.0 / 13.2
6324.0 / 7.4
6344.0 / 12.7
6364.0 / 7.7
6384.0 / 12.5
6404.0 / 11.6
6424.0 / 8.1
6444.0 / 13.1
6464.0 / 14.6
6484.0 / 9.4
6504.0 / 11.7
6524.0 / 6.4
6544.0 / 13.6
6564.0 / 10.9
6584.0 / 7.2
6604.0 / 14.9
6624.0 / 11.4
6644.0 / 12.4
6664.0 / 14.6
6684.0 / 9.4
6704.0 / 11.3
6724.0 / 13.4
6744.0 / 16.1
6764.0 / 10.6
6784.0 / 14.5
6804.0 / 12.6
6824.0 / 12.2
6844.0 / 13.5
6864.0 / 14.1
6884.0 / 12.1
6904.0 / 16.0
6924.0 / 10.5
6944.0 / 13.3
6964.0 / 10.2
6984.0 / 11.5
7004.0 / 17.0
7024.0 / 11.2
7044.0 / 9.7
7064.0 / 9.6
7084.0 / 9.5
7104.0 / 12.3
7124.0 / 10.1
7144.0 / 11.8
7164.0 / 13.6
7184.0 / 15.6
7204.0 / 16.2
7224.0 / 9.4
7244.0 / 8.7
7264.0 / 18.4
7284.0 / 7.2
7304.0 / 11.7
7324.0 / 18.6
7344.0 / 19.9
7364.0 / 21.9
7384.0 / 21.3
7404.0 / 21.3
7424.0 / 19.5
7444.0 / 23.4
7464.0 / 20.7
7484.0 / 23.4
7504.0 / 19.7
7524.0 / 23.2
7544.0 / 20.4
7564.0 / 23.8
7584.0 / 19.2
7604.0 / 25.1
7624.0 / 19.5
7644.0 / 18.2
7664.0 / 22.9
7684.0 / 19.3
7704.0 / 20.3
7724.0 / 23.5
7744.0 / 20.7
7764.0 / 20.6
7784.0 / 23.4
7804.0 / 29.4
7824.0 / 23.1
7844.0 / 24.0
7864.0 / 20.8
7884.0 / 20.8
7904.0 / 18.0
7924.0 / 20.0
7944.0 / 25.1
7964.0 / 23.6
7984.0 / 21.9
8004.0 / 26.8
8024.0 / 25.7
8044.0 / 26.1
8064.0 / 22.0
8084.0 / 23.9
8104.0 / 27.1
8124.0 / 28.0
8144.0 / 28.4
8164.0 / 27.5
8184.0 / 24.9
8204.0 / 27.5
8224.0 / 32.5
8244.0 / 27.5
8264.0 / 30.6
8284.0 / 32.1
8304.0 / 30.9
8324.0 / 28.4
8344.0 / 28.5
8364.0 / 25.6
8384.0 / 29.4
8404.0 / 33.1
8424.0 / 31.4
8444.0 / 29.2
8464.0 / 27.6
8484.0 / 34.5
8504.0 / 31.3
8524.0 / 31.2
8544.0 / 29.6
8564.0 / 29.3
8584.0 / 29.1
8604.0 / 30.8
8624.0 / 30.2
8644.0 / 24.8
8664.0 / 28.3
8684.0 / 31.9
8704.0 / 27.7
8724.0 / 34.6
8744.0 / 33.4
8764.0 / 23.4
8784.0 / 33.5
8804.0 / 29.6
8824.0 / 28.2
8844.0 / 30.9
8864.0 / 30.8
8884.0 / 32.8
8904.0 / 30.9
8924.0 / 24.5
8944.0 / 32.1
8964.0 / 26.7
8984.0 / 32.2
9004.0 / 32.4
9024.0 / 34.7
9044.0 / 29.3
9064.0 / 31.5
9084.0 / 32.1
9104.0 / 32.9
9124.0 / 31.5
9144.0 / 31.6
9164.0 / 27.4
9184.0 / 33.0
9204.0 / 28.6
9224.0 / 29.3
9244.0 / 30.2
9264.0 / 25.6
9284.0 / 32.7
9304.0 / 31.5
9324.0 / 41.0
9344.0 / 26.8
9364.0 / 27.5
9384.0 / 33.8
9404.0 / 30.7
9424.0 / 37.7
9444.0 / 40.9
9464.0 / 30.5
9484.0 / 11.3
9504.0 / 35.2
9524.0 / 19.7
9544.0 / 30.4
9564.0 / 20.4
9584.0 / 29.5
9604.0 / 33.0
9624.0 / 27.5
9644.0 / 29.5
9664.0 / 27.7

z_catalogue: 0.84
